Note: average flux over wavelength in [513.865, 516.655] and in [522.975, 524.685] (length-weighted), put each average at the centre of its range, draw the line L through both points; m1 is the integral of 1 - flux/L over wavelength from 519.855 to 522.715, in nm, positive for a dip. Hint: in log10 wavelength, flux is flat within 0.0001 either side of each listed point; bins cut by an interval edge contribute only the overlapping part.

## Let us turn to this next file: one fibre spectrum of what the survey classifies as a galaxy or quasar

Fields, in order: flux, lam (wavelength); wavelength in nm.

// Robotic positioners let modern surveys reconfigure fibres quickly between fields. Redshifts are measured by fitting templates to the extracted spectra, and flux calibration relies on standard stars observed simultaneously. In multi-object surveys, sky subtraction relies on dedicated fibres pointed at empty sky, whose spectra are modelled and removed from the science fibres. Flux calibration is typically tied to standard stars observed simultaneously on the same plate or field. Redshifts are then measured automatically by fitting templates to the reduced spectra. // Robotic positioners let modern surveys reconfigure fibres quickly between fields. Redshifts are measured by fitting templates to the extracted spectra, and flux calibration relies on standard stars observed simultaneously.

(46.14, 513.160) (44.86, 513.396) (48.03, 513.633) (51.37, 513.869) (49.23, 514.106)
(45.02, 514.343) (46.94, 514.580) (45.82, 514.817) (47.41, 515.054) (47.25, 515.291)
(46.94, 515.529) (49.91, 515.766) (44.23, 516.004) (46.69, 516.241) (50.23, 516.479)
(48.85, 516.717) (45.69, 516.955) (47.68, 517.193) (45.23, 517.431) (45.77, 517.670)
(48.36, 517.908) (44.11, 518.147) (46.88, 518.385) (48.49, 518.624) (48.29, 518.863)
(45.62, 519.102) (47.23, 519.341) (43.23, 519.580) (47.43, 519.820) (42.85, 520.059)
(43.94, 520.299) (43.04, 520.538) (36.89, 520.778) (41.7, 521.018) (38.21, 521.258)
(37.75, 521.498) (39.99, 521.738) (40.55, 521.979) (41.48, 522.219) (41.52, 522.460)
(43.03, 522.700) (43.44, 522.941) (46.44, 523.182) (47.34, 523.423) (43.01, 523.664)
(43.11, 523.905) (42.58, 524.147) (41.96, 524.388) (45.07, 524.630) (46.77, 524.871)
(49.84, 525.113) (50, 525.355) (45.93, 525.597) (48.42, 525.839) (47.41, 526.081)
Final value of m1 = 0.26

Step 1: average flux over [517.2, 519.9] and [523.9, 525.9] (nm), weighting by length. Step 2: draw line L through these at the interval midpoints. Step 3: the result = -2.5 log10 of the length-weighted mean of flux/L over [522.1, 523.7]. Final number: 0.058 mag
